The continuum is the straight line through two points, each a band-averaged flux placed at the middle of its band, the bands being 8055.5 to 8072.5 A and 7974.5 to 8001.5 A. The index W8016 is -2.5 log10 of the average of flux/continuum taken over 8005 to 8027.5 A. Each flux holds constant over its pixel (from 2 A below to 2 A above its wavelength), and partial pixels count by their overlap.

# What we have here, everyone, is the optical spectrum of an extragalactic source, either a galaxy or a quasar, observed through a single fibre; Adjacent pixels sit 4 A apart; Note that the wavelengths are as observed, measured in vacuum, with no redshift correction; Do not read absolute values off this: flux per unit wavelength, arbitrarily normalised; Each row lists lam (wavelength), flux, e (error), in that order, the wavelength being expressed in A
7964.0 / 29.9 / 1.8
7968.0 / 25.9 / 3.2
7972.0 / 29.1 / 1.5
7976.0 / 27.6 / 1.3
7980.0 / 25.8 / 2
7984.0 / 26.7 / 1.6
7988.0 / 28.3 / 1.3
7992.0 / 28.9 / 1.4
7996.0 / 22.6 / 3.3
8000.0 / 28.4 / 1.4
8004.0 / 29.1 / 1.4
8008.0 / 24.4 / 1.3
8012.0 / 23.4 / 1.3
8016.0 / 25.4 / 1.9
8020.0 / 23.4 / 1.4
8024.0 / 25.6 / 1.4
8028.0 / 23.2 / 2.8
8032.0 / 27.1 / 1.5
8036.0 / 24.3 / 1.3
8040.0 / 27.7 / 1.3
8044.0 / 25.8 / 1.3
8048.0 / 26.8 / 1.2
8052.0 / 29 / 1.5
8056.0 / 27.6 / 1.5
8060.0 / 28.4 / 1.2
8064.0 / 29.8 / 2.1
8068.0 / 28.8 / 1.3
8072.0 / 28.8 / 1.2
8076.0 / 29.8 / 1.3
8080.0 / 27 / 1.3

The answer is 0.13 mag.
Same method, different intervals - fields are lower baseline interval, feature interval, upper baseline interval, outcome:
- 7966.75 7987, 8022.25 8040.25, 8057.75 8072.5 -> 0.12 mag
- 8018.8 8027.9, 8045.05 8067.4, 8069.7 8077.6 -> -0.03 mag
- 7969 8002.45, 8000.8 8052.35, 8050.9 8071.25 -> 0.09 mag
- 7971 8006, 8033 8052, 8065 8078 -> 0.08 mag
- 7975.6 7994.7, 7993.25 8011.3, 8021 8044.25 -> 0.02 mag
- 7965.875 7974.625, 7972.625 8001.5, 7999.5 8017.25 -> -0.01 mag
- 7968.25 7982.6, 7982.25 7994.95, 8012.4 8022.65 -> -0.05 mag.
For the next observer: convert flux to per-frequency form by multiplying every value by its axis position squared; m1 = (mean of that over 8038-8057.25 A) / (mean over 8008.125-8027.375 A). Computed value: 1.13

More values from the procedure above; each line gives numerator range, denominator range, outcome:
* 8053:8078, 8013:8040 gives 1.17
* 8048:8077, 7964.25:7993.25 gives 1.06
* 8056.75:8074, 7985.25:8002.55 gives 1.08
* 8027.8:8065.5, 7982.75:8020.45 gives 1.05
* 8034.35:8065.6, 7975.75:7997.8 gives 1.05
